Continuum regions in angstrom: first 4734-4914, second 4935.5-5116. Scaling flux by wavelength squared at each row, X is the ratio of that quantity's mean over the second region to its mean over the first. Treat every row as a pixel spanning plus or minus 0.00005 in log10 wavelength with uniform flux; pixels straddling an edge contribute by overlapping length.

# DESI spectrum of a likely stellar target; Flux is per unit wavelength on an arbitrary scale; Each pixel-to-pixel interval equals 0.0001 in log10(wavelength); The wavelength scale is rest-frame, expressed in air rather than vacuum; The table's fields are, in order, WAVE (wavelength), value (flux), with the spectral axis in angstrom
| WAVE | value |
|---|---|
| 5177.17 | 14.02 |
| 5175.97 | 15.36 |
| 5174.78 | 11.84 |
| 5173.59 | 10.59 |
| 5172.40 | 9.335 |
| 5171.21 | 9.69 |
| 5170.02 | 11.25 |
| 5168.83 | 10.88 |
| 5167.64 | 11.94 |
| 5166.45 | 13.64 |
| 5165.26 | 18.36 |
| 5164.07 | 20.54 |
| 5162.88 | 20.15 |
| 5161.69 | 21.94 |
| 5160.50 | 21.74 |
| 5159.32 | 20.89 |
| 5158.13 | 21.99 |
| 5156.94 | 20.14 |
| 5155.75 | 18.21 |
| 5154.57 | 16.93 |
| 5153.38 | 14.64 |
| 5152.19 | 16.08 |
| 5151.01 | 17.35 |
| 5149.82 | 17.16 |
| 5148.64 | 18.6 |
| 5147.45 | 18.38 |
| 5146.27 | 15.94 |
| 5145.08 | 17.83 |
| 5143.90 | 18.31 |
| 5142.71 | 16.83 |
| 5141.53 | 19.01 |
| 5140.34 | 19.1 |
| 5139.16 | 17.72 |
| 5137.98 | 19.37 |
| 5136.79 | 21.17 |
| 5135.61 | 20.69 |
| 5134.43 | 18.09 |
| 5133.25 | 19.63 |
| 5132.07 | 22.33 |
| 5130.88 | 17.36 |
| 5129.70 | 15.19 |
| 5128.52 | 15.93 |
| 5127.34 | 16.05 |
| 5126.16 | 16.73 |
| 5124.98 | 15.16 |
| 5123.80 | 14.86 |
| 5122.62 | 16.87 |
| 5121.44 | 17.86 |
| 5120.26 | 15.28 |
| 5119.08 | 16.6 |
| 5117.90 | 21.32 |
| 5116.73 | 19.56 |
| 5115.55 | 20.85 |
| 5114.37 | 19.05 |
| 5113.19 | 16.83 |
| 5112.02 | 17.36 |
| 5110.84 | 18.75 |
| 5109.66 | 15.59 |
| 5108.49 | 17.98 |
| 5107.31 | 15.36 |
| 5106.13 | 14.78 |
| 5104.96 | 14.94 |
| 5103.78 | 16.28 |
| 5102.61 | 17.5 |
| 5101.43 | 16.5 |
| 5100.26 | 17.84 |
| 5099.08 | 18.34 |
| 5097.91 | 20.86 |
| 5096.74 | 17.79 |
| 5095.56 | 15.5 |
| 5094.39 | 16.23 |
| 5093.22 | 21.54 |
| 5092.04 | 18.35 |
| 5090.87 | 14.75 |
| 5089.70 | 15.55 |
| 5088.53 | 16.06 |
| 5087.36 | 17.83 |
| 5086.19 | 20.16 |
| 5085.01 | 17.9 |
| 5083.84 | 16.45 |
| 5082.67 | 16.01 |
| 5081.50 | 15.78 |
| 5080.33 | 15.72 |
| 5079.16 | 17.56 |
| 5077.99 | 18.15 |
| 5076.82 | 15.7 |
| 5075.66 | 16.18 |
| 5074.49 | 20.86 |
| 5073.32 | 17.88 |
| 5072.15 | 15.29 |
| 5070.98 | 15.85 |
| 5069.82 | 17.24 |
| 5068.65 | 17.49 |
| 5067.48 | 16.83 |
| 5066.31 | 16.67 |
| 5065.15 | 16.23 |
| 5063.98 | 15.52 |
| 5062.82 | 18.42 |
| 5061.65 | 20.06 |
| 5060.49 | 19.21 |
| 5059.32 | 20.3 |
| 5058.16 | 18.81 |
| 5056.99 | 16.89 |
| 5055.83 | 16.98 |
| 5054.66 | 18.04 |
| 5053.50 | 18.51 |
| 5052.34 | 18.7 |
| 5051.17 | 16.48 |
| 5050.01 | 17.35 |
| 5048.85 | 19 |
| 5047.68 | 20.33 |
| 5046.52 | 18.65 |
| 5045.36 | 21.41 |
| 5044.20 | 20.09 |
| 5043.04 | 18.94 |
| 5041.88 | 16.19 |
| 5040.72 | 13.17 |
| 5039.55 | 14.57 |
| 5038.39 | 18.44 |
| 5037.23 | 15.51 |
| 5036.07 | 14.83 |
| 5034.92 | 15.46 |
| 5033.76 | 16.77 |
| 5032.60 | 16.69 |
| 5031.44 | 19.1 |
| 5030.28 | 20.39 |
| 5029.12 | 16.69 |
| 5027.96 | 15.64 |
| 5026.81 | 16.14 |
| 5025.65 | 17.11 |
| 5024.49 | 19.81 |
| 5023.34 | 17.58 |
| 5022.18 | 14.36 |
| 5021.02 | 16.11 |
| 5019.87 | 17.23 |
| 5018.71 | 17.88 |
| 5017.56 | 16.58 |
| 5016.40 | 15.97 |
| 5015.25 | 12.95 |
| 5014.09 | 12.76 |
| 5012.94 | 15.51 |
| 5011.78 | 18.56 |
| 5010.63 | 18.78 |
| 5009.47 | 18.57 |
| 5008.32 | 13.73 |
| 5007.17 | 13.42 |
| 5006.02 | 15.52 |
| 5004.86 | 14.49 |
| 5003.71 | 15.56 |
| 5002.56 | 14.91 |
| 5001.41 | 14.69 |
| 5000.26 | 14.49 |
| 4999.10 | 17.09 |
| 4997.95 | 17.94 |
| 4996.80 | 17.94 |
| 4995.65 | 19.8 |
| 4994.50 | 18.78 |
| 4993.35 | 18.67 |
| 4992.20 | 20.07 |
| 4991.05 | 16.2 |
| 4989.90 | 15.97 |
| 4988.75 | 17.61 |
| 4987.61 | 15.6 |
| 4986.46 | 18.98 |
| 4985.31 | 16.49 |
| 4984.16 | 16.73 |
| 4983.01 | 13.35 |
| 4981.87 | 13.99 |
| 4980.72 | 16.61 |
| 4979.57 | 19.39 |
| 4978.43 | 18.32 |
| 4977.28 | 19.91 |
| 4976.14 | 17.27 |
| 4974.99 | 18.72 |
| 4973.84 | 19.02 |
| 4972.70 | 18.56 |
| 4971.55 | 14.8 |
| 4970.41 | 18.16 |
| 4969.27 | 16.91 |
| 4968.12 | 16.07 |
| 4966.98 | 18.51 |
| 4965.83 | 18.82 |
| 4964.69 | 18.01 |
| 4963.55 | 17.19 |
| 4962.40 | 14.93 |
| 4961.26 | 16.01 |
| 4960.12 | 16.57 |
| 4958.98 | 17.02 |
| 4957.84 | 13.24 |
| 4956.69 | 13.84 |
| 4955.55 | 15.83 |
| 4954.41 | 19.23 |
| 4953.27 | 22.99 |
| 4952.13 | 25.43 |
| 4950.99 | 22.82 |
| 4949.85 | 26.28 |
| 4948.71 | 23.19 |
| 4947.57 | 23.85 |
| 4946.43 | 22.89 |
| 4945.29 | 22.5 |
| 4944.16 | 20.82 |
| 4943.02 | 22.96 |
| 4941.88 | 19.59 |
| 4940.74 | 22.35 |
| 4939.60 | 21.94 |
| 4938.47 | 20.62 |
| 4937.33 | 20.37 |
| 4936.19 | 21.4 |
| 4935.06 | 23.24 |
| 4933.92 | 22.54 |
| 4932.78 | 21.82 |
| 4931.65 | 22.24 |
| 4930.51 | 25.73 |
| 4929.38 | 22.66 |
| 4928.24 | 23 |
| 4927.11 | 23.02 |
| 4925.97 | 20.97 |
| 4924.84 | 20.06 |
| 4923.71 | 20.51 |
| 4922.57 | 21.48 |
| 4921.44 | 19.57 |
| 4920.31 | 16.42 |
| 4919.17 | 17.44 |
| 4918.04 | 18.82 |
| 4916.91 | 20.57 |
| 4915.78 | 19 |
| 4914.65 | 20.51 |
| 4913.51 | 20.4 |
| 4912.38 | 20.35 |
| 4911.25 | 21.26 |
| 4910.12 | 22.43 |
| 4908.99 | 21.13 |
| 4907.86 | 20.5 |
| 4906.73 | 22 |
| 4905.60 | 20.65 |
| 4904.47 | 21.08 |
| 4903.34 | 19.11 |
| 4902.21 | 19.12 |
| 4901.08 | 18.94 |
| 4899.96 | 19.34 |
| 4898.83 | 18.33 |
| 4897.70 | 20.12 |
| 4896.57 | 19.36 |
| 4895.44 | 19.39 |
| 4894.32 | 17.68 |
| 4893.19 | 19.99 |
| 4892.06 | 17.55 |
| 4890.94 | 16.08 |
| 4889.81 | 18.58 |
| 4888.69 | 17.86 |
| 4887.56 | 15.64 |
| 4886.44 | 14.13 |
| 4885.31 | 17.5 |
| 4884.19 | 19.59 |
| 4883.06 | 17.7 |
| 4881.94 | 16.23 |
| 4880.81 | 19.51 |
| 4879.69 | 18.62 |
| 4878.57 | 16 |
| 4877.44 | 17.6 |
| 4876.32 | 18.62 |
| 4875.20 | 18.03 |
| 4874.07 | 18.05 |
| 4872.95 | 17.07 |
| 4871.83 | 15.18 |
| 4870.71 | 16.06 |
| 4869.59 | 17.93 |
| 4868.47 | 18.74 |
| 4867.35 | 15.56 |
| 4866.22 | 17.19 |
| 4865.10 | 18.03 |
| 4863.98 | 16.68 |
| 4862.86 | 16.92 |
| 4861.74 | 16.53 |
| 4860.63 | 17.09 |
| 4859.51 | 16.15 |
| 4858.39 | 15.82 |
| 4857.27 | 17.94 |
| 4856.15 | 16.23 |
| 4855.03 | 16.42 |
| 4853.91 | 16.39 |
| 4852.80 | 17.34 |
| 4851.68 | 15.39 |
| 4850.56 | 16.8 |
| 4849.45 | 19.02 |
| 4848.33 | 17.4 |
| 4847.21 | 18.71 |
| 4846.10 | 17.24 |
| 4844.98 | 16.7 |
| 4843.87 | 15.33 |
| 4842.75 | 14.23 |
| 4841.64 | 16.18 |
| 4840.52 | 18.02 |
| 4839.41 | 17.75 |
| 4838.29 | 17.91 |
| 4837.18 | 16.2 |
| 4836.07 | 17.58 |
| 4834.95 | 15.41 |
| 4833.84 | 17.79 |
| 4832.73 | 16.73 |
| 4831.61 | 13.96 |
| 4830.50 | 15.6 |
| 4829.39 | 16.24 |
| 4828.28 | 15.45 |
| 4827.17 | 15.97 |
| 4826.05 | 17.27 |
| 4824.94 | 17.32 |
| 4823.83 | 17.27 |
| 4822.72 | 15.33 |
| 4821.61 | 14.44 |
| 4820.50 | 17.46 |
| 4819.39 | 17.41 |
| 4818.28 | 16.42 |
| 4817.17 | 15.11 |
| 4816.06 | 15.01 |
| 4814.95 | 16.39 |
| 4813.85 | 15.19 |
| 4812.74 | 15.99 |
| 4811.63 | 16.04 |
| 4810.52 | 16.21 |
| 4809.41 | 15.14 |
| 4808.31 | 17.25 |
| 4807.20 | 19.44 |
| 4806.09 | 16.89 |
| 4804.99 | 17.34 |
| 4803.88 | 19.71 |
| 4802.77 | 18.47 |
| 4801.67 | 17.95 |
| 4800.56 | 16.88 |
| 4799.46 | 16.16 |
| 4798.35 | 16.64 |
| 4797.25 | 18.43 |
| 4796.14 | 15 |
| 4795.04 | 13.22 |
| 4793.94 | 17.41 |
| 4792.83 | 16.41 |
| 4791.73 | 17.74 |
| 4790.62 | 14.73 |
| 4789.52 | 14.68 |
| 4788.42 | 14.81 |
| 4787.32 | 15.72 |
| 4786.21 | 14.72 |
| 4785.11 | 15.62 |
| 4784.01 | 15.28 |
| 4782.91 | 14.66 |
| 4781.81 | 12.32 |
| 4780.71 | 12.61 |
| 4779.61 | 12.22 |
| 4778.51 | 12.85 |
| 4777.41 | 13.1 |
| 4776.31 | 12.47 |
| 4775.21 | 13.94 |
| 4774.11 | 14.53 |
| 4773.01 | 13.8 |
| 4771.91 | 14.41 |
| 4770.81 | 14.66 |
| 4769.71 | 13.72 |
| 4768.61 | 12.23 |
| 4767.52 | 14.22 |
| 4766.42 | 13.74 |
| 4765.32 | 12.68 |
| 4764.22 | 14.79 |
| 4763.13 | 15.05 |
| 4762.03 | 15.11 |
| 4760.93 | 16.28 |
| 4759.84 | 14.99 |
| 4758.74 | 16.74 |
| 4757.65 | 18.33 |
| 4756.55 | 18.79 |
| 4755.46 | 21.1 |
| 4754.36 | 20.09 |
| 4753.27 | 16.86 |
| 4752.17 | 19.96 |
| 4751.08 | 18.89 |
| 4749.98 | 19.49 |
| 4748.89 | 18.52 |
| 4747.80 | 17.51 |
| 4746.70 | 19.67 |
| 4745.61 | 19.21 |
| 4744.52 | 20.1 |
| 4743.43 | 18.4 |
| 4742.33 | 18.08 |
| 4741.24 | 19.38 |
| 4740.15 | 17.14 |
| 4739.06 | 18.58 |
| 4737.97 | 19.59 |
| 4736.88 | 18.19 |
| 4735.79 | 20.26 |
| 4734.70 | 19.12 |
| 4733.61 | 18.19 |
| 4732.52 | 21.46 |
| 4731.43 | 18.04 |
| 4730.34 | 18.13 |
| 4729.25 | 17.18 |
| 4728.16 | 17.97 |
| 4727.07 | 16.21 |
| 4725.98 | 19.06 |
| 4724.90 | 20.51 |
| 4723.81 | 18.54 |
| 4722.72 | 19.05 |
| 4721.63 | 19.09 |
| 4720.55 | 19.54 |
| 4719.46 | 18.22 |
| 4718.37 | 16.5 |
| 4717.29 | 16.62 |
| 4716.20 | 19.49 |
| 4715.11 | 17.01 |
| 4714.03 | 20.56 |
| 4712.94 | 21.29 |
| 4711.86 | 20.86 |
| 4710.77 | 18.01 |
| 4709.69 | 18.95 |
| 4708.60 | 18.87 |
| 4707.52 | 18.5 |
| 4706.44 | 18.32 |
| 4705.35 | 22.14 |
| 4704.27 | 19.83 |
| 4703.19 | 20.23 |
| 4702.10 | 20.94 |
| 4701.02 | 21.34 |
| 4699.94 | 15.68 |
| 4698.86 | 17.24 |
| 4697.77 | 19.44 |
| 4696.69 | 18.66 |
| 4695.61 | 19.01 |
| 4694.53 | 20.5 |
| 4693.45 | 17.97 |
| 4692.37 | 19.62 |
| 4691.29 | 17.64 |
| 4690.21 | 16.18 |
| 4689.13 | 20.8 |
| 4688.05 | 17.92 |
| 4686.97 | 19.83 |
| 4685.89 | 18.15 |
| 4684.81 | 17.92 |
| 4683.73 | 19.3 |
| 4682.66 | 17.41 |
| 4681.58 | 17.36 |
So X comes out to 1.1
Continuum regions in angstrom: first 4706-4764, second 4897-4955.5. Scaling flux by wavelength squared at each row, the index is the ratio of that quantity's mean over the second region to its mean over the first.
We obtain 1.2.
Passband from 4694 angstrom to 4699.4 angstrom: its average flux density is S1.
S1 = 19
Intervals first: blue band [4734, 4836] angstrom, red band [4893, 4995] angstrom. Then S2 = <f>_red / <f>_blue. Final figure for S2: 1.2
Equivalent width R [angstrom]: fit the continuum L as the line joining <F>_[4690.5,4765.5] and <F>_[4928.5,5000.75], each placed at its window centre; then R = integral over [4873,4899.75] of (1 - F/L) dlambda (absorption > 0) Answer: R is 1.4 angstrom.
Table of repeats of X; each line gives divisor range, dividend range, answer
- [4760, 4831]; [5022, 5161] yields 1.28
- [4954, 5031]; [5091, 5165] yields 1.13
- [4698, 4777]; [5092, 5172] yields 1.15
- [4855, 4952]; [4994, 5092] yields 0.92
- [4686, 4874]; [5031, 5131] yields 1.14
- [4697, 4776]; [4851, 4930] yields 1.11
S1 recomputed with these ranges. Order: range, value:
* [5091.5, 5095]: 18.7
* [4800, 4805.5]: 18.1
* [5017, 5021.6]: 17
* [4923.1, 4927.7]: 21.2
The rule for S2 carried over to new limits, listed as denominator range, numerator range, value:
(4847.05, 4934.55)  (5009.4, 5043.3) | 0.88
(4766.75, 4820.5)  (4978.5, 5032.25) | 1.08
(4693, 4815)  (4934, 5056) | 1.04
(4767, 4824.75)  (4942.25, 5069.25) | 1.14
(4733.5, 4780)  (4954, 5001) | 1.03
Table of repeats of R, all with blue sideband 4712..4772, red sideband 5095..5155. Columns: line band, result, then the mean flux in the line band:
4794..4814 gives 1.1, 16.8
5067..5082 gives 0.5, 17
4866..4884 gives 0.3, 17.4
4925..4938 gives -3.4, 22.4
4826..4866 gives 2.4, 16.7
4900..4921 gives -2.7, 20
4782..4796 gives 1.9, 15.3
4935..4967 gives -4.3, 20.1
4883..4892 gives 0.3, 17.1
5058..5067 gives -0.3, 18.1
